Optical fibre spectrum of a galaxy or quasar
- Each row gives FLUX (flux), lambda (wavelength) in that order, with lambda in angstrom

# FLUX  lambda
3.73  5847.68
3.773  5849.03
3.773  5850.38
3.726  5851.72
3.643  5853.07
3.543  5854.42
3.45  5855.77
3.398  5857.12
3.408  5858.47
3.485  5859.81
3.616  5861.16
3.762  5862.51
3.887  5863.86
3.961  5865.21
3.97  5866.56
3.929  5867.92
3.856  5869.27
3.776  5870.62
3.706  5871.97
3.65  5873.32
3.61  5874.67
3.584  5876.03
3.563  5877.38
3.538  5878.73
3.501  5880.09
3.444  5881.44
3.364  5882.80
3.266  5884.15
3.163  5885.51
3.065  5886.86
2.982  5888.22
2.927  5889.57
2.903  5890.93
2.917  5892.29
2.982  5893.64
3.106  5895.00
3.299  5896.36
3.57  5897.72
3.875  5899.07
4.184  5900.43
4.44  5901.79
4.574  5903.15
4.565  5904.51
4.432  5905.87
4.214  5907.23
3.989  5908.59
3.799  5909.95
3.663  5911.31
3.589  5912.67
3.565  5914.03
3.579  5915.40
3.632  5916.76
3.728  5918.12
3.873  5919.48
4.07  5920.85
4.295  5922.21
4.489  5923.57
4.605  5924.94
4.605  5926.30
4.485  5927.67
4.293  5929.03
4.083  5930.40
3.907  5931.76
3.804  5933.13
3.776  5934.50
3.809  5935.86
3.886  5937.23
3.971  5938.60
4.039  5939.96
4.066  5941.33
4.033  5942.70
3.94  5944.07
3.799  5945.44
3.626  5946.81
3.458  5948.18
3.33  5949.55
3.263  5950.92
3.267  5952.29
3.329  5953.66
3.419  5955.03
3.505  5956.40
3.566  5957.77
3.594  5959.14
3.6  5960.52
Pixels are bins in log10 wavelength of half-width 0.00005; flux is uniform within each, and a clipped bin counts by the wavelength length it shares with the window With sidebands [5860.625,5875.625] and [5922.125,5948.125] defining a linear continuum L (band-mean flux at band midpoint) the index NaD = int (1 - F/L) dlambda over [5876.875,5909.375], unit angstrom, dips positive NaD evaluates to 2.62 angstrom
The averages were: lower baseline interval 3.79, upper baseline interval 4.06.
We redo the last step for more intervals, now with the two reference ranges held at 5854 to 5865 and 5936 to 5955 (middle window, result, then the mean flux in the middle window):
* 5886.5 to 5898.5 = 1.8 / 3.09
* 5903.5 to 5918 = -1.1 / 3.91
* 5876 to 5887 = 0.7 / 3.39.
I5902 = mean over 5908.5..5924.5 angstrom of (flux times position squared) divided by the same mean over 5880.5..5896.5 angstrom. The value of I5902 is 1.25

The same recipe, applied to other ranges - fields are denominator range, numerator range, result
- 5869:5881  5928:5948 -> 1.10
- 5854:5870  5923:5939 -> 1.15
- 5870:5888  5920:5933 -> 1.26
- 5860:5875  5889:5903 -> 0.92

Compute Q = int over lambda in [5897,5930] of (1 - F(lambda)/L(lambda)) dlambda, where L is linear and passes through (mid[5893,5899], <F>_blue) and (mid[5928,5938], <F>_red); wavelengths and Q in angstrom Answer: -4.4 angstrom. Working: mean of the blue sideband 3.31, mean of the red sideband 3.96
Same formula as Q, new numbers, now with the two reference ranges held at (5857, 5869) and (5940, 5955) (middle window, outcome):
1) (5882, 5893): 1.85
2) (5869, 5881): 0.28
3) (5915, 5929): -1.92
